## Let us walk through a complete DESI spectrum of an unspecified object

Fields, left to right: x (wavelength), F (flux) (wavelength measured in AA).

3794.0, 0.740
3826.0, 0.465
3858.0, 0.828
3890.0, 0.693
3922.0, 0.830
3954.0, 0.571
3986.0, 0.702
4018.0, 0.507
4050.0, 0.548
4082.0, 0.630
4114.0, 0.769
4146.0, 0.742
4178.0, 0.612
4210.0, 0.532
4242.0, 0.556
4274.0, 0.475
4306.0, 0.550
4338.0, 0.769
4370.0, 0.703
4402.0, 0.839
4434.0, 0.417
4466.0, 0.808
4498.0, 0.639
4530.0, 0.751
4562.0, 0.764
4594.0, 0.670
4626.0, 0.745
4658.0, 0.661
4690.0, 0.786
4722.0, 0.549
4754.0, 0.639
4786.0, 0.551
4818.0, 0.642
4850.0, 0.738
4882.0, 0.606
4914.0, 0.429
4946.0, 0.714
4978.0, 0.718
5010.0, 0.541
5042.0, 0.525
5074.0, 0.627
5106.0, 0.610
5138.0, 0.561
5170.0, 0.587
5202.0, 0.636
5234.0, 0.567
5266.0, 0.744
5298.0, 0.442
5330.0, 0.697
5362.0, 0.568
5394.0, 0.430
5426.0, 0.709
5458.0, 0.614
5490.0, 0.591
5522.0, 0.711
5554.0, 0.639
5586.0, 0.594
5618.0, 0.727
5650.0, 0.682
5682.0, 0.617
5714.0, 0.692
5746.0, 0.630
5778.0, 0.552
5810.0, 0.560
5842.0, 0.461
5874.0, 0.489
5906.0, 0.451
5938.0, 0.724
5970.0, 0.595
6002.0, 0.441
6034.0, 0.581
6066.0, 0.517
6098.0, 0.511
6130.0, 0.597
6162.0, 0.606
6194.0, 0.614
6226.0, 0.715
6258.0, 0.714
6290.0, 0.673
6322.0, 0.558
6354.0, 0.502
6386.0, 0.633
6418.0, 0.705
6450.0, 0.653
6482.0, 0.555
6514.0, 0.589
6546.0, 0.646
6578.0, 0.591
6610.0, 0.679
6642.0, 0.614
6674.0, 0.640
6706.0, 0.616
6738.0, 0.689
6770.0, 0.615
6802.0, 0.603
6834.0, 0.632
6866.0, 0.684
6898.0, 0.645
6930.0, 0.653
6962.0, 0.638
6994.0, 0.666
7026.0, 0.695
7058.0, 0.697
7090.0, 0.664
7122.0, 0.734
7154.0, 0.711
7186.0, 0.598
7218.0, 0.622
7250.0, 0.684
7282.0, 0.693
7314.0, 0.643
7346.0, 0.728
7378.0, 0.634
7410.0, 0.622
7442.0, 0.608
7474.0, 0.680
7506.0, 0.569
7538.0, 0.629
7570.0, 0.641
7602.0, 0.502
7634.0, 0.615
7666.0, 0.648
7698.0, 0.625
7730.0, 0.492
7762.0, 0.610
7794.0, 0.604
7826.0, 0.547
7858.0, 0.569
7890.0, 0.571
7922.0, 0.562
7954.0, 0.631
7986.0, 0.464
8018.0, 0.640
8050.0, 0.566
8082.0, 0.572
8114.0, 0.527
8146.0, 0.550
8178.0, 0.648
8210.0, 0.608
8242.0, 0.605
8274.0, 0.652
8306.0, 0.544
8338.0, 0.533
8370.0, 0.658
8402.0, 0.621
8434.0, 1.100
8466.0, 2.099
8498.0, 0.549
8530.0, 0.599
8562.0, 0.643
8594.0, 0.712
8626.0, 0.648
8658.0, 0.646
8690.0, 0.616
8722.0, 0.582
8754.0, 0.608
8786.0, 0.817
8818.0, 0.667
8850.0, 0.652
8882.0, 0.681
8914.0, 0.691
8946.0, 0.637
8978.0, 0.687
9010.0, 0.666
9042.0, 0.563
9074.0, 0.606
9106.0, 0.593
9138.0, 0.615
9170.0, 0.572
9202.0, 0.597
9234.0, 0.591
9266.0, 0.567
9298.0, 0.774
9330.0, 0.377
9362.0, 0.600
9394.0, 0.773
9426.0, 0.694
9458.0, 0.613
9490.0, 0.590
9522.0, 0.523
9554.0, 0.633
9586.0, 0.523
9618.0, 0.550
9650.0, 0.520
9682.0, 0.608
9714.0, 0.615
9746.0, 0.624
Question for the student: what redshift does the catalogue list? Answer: 1.27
